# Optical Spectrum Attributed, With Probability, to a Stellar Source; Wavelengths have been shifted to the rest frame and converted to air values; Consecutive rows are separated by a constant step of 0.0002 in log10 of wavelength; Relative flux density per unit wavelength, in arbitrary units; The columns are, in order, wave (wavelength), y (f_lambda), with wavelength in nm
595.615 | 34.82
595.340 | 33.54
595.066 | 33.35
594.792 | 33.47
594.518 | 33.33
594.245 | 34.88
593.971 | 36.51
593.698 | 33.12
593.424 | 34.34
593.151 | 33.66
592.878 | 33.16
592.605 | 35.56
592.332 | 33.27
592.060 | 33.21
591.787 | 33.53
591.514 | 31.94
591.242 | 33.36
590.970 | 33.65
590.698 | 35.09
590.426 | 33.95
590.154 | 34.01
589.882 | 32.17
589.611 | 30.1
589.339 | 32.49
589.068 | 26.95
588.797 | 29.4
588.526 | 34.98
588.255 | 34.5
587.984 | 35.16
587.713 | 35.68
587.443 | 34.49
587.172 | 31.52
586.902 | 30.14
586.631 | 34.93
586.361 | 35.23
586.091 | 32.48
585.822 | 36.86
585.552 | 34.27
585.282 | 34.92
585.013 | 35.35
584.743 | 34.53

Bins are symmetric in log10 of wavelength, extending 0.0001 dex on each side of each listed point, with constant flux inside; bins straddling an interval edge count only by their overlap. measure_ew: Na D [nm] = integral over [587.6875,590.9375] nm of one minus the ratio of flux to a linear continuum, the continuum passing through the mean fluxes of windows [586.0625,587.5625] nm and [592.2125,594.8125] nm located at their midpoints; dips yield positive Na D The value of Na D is 0.07 nm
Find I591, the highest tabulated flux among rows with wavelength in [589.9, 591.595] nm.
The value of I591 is 35.09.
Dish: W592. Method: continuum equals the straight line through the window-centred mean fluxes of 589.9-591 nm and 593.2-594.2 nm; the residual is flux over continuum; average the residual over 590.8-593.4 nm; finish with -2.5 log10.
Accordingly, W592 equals 0.02 mag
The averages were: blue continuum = 34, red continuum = 34.6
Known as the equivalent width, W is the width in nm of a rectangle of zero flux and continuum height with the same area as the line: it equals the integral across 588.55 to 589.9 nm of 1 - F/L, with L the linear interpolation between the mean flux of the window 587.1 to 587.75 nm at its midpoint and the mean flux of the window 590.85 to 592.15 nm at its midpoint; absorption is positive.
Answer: 0.12 nm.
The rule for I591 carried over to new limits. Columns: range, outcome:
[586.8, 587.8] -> 35.68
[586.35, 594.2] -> 36.51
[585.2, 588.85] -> 36.86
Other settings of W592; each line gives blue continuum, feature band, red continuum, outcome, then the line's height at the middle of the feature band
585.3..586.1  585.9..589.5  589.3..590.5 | 0.03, 33.8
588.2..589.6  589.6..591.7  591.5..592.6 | -0.02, 32.5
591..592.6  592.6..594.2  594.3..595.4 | -0.03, 33.4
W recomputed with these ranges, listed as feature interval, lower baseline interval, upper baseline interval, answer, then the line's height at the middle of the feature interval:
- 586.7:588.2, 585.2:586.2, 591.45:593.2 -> 0.04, 34.4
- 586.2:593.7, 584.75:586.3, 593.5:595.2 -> 0.27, 34.4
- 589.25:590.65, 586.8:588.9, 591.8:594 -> 0.04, 33.6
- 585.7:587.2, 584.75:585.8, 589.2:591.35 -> 0.04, 34.5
